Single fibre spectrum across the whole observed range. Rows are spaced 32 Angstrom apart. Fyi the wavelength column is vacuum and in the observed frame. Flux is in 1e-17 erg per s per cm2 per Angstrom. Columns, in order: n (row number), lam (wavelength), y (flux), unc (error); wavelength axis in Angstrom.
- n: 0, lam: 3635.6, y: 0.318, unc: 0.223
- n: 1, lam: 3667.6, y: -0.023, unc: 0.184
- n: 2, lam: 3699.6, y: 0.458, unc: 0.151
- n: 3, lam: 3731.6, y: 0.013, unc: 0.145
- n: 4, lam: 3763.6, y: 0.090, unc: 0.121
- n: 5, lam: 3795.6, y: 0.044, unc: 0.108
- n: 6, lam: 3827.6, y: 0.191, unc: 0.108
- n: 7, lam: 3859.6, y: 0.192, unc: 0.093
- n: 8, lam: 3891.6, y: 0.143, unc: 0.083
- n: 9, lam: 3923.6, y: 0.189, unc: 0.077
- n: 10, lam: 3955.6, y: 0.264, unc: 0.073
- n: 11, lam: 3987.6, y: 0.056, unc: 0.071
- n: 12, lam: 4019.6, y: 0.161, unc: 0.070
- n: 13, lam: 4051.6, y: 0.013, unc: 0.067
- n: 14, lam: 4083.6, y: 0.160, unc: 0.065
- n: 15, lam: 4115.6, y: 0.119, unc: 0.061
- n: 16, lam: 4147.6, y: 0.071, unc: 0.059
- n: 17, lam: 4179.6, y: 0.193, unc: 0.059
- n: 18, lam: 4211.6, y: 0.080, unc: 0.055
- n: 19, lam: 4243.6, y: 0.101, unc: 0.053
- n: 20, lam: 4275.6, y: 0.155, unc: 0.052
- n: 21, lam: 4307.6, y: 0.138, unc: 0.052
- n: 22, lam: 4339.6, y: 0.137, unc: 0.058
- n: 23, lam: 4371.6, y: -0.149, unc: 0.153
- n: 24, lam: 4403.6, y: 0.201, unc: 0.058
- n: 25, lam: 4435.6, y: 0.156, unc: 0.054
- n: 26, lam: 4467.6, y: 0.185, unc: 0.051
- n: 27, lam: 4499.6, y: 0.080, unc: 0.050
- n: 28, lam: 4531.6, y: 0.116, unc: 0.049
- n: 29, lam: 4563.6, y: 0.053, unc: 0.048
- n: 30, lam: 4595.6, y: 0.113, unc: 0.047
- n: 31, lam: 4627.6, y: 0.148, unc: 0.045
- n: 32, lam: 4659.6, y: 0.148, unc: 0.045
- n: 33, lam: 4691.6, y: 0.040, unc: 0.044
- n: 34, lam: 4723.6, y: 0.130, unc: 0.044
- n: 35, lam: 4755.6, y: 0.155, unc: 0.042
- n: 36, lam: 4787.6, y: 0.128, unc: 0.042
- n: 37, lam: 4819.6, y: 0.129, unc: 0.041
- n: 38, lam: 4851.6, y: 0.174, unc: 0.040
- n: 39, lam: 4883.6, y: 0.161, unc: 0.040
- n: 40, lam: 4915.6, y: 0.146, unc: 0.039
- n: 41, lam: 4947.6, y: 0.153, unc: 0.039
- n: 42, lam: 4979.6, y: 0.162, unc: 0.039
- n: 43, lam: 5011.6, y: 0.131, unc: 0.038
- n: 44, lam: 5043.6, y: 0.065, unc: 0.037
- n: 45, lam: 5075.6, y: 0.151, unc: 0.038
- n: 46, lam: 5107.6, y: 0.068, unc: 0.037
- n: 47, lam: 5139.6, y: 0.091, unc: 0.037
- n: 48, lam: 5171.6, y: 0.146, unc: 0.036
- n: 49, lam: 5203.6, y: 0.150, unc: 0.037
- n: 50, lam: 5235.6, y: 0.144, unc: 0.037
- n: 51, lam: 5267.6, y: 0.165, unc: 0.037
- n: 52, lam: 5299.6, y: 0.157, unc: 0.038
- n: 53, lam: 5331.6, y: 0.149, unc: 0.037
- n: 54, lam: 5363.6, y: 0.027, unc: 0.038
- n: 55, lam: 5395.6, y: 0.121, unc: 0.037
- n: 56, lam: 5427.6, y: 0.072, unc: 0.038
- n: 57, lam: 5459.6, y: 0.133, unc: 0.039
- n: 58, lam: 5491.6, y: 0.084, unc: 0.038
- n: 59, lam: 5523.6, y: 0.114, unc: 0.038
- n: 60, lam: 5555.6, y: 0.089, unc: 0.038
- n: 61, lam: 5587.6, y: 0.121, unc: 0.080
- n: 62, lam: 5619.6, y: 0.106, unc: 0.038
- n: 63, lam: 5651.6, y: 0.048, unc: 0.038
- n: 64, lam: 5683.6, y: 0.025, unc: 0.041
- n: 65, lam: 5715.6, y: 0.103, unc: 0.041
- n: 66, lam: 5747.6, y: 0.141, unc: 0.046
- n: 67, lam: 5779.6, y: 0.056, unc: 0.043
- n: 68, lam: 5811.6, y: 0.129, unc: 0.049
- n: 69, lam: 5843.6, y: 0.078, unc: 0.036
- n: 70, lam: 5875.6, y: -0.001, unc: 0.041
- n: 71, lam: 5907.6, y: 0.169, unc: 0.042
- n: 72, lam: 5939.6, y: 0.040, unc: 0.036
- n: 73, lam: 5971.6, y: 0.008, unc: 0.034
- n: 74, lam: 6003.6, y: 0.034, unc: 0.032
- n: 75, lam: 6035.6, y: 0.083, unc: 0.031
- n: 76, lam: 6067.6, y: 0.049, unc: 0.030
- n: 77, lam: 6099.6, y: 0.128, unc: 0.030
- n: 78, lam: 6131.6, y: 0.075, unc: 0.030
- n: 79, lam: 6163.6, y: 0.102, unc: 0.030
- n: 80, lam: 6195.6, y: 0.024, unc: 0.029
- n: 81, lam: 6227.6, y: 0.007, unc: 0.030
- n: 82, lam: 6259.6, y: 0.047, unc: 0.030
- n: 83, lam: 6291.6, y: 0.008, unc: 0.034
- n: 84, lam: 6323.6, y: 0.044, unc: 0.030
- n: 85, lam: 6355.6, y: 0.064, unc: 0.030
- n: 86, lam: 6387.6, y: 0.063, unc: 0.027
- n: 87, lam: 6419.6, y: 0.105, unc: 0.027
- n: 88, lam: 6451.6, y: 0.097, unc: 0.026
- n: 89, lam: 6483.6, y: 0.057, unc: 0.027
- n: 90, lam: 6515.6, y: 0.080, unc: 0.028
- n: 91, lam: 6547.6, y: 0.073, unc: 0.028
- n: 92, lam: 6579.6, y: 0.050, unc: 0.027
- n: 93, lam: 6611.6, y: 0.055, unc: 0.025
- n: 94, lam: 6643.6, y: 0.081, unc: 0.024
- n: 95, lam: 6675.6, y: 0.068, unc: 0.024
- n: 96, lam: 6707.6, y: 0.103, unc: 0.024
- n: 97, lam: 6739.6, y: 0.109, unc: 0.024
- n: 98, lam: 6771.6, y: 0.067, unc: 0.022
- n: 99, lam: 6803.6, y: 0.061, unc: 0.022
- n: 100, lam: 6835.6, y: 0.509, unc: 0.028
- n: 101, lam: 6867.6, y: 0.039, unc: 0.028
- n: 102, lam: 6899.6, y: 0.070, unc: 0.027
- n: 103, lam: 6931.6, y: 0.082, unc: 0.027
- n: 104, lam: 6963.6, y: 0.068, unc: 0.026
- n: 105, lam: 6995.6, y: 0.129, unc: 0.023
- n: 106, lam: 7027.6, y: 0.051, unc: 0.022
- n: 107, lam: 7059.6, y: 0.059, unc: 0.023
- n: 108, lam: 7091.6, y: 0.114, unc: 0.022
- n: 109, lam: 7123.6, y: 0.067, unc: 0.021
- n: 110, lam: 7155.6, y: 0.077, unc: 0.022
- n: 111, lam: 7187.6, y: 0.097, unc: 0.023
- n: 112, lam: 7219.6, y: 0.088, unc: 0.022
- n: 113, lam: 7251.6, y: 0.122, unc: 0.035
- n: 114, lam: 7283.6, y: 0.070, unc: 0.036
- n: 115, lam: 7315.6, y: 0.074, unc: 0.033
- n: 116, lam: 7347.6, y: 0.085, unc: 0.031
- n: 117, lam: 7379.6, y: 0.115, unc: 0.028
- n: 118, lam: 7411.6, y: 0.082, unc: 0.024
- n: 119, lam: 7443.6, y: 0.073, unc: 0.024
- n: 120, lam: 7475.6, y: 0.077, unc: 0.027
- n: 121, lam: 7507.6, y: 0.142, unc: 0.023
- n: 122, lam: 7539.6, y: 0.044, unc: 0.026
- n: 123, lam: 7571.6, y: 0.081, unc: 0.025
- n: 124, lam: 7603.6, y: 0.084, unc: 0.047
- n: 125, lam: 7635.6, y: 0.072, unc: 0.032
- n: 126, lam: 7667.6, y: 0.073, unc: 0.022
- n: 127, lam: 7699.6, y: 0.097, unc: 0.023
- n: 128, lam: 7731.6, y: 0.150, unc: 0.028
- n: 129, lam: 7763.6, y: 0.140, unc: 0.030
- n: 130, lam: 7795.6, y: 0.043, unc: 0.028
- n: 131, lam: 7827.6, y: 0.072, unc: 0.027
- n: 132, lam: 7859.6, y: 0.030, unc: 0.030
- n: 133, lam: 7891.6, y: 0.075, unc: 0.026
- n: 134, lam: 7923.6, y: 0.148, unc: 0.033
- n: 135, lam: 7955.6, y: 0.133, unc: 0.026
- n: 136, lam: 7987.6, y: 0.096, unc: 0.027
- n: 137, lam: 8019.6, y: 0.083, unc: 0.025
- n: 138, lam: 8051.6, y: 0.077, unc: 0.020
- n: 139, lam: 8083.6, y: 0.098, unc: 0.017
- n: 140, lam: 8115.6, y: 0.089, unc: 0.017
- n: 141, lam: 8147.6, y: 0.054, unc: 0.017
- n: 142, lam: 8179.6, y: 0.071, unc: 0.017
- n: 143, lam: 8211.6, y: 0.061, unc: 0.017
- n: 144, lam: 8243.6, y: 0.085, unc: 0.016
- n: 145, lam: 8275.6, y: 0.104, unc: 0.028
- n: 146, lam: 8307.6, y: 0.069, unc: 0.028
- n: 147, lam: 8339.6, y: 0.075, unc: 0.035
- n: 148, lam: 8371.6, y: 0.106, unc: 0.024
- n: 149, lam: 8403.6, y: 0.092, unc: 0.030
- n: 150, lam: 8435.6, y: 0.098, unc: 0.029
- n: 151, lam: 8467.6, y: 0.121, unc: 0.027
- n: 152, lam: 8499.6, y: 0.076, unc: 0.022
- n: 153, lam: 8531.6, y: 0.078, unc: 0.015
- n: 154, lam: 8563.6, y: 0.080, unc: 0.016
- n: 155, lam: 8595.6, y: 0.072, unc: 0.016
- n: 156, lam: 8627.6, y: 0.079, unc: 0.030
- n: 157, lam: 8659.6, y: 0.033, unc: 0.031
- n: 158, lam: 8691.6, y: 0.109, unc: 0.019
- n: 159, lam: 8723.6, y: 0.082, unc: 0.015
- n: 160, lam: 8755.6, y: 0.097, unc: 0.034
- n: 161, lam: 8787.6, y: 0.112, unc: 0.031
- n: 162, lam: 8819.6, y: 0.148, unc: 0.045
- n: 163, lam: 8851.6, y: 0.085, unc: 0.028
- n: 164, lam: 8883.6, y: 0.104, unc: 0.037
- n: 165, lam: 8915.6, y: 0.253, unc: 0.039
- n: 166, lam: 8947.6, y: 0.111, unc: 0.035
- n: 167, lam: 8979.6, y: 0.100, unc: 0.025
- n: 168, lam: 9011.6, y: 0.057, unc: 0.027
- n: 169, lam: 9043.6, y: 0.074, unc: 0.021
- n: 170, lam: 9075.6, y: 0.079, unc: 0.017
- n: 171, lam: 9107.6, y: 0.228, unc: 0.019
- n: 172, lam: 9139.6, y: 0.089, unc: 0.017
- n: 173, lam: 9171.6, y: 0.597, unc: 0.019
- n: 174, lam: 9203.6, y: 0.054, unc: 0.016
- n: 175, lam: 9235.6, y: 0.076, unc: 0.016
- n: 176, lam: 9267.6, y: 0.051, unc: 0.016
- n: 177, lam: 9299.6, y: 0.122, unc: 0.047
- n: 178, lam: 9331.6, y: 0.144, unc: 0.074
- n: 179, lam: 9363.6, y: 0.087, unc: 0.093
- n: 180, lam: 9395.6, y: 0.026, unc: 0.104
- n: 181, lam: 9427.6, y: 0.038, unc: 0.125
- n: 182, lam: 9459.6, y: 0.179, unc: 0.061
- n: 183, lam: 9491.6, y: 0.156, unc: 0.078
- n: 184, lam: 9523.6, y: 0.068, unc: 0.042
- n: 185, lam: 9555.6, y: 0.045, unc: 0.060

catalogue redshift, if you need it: 0.83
